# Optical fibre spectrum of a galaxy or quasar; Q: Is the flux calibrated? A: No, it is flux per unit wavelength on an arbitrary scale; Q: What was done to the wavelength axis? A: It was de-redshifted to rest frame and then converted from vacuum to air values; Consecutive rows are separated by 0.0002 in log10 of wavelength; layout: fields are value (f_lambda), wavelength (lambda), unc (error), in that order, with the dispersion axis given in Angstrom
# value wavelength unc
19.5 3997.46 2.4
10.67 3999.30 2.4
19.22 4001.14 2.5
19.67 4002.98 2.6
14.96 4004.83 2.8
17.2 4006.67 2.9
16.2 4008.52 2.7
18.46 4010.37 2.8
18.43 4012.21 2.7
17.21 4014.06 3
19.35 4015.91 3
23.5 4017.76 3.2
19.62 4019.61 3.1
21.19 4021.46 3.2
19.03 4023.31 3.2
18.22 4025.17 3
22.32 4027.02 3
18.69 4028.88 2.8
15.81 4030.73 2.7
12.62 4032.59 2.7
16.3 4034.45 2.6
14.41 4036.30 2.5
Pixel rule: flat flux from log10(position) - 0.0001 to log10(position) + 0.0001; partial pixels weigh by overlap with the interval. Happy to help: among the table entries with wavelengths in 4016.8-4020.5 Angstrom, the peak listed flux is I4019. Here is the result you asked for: 23.5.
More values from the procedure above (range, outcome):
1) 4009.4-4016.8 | 19.35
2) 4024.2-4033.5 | 22.32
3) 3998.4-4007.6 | 19.67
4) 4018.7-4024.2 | 21.19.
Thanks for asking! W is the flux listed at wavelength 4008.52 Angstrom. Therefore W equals 16.2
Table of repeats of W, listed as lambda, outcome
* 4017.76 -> 23.5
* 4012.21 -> 18.43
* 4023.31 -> 19.03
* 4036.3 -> 14.41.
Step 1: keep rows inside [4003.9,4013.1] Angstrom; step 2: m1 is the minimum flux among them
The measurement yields 14.96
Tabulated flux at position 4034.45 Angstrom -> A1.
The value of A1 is 16.3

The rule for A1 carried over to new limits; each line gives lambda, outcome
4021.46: 21.19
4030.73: 15.81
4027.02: 22.32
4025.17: 18.22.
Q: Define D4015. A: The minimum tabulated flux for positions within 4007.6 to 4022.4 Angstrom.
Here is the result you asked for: 16.2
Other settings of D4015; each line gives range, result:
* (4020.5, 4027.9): 18.22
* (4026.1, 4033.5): 12.62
